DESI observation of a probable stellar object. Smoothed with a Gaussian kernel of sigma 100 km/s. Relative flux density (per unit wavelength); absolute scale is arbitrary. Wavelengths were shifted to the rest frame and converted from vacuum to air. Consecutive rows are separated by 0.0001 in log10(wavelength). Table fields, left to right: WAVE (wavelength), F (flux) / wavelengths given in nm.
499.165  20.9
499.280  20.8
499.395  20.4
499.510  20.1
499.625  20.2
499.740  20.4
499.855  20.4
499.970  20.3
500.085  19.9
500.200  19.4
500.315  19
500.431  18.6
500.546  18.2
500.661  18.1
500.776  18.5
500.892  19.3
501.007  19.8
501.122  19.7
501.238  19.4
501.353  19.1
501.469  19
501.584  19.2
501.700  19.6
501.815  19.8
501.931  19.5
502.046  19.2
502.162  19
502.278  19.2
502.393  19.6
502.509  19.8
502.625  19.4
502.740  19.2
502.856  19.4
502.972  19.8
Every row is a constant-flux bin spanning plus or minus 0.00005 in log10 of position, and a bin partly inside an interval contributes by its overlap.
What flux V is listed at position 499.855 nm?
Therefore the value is 20.4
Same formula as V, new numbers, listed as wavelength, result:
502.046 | 19.2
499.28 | 20.8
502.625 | 19.4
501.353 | 19.1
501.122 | 19.7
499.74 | 20.4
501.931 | 19.5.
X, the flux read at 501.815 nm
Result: 19.8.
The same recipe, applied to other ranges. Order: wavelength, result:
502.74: 19.2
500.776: 18.5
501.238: 19.4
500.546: 18.2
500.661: 18.1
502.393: 19.6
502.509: 19.8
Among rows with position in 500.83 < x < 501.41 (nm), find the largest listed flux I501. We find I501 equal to 19.8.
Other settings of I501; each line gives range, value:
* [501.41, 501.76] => 19.6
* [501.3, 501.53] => 19.1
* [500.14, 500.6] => 19.4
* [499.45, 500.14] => 20.4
